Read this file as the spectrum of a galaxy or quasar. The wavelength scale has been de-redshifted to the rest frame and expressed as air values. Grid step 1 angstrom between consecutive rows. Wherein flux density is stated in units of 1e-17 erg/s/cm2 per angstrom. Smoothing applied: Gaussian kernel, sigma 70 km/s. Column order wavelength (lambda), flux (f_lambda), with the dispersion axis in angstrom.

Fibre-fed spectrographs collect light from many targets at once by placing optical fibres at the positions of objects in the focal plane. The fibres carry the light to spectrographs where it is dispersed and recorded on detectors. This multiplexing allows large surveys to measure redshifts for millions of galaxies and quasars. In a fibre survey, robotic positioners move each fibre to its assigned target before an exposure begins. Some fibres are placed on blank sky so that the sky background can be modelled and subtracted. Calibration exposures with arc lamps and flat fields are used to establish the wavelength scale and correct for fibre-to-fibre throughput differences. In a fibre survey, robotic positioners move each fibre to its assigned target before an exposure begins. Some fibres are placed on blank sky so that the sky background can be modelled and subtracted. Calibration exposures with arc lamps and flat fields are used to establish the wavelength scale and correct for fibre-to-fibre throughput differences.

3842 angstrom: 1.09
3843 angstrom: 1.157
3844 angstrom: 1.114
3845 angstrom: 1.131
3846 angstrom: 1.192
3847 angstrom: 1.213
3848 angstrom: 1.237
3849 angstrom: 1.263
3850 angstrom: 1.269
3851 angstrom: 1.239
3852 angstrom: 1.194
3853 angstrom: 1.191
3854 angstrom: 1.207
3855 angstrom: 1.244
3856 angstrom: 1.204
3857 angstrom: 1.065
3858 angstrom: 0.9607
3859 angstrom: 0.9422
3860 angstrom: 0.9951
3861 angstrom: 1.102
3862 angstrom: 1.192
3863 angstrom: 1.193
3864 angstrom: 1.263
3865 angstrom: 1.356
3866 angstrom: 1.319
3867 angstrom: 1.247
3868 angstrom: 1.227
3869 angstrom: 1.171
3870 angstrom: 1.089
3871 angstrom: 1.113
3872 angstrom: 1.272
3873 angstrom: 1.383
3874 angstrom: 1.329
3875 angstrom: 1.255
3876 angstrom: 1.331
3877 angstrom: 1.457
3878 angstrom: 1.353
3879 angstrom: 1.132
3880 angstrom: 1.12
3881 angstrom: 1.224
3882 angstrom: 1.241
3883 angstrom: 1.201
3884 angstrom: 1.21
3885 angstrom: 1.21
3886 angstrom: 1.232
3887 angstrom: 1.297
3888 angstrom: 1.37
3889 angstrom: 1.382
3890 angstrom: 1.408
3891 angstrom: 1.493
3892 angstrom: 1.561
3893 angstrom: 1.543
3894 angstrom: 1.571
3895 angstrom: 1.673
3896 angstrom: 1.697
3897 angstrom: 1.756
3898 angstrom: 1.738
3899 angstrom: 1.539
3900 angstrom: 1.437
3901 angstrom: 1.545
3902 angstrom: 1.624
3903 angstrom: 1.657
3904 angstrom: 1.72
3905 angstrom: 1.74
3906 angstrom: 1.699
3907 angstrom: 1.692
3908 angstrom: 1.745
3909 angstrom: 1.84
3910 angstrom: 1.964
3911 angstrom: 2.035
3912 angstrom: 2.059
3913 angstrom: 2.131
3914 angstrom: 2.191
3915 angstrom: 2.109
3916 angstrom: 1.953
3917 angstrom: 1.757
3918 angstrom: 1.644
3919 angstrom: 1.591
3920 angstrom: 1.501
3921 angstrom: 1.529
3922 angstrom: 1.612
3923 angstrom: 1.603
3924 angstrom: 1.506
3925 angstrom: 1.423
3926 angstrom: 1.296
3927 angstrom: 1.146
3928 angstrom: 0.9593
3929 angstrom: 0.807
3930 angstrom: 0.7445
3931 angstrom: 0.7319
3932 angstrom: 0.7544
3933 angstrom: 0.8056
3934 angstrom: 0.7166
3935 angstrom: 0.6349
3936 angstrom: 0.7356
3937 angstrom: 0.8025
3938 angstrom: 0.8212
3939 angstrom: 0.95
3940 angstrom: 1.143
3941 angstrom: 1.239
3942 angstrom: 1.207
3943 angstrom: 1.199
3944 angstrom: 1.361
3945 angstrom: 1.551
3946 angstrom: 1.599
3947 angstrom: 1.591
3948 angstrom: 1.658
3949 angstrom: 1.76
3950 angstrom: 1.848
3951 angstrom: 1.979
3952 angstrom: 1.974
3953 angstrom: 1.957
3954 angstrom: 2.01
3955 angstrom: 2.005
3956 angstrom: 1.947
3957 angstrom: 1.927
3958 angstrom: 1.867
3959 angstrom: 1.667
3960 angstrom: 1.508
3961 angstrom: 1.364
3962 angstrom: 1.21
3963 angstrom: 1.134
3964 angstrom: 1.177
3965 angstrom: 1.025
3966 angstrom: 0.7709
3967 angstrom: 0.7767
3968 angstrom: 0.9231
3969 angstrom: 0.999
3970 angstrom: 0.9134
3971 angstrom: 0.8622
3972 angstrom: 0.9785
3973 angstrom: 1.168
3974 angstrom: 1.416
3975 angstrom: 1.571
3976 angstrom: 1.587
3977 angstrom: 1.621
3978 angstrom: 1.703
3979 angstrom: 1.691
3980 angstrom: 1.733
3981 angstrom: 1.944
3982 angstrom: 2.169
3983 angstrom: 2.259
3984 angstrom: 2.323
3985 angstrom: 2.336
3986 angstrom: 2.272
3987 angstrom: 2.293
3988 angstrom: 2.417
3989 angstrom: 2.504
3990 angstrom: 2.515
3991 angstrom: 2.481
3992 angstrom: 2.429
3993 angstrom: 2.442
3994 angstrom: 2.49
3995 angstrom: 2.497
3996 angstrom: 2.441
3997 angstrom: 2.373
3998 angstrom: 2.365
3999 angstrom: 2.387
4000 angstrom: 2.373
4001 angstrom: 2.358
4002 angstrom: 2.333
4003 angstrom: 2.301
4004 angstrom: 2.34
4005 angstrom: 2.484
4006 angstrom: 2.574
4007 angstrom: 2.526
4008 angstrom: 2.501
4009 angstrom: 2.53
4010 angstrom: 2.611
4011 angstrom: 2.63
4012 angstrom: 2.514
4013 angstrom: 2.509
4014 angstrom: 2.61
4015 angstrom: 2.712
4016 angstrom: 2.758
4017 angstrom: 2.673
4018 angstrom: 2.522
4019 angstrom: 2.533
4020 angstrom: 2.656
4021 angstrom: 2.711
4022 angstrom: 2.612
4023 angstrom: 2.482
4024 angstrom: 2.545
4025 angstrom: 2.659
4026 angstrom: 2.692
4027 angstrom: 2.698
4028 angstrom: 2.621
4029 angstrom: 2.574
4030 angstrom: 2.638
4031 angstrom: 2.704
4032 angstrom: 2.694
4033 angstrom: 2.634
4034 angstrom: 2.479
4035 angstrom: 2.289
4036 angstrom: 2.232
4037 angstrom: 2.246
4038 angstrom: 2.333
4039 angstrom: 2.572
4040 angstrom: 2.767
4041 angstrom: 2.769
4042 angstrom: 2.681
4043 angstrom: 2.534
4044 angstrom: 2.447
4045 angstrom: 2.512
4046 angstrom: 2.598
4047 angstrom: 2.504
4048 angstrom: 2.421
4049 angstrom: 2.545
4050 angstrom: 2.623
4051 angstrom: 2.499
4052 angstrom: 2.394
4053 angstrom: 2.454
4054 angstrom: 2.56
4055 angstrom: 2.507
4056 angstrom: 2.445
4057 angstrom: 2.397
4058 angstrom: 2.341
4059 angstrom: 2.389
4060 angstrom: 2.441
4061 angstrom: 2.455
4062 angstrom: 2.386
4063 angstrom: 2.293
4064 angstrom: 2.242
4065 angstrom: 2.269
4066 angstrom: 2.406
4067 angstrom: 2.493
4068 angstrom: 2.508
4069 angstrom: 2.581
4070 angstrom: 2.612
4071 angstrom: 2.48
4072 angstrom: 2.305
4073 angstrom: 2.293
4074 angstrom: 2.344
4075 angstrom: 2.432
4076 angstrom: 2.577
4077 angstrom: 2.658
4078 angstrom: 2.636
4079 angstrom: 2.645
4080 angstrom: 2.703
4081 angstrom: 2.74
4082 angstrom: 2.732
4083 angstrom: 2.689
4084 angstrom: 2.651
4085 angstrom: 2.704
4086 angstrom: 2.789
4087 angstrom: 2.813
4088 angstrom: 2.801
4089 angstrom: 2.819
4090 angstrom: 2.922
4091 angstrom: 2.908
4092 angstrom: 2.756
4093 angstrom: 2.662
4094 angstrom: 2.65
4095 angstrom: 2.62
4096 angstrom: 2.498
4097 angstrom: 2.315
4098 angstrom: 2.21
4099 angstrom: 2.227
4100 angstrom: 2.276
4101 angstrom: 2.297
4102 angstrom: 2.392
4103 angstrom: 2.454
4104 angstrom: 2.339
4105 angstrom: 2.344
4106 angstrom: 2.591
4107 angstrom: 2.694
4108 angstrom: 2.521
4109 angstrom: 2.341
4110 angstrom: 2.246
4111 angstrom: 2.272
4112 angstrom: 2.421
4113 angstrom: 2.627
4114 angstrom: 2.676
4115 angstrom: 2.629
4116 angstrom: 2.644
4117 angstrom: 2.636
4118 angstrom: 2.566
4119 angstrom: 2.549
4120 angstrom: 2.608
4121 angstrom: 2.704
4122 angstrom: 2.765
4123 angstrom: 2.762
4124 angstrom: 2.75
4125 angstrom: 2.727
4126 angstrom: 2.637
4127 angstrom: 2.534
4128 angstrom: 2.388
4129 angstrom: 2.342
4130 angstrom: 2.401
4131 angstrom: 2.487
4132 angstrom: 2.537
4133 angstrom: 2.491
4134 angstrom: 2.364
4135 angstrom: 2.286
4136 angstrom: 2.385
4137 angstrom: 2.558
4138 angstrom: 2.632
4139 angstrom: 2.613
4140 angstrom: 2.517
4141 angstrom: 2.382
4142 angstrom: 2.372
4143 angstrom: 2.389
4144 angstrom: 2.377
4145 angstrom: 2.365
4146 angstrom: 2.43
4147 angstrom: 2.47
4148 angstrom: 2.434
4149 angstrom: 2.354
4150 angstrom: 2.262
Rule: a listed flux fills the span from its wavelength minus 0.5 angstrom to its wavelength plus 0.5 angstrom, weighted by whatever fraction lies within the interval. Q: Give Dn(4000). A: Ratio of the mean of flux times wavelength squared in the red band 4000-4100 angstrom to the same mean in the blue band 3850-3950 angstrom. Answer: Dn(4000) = 2.0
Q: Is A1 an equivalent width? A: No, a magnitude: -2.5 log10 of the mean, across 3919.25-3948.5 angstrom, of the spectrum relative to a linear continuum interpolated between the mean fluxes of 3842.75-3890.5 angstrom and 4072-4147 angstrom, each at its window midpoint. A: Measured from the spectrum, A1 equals 0.33 mag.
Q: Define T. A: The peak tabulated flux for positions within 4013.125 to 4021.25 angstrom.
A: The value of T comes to 2.758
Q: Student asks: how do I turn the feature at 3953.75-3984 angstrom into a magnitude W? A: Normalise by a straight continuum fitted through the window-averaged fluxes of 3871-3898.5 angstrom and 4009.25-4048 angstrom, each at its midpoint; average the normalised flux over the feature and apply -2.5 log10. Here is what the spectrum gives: 0.37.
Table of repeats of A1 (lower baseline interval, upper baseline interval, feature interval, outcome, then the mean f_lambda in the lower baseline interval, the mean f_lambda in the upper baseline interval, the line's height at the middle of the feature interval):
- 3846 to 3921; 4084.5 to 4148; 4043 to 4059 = -0.120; 1.43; 2.53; 2.22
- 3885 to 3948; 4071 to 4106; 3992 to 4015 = -0.223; 1.44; 2.56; 2.01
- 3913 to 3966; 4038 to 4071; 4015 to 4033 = -0.196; 1.41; 2.49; 2.2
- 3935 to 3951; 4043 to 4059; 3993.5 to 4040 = -0.201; 1.3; 2.48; 2.11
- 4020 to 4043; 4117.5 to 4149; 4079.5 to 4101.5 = -0.038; 2.58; 2.51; 2.54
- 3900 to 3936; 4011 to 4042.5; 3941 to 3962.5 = 0.102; 1.49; 2.59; 1.83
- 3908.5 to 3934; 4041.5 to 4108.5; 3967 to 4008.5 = -0.042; 1.49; 2.52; 1.94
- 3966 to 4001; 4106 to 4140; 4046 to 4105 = -0.087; 1.91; 2.54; 2.32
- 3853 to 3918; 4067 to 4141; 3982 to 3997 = -0.211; 1.45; 2.55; 1.97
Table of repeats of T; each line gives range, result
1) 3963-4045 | 2.769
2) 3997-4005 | 2.484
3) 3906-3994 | 2.515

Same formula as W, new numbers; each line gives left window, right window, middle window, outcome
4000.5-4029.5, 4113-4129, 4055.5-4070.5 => 0.08 mag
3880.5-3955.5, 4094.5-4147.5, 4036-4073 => -0.15 mag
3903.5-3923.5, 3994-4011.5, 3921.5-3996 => 0.37 mag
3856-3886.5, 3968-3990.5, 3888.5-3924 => -0.22 mag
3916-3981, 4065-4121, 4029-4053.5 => -0.19 mag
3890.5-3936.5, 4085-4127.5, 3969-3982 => 0.27 mag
